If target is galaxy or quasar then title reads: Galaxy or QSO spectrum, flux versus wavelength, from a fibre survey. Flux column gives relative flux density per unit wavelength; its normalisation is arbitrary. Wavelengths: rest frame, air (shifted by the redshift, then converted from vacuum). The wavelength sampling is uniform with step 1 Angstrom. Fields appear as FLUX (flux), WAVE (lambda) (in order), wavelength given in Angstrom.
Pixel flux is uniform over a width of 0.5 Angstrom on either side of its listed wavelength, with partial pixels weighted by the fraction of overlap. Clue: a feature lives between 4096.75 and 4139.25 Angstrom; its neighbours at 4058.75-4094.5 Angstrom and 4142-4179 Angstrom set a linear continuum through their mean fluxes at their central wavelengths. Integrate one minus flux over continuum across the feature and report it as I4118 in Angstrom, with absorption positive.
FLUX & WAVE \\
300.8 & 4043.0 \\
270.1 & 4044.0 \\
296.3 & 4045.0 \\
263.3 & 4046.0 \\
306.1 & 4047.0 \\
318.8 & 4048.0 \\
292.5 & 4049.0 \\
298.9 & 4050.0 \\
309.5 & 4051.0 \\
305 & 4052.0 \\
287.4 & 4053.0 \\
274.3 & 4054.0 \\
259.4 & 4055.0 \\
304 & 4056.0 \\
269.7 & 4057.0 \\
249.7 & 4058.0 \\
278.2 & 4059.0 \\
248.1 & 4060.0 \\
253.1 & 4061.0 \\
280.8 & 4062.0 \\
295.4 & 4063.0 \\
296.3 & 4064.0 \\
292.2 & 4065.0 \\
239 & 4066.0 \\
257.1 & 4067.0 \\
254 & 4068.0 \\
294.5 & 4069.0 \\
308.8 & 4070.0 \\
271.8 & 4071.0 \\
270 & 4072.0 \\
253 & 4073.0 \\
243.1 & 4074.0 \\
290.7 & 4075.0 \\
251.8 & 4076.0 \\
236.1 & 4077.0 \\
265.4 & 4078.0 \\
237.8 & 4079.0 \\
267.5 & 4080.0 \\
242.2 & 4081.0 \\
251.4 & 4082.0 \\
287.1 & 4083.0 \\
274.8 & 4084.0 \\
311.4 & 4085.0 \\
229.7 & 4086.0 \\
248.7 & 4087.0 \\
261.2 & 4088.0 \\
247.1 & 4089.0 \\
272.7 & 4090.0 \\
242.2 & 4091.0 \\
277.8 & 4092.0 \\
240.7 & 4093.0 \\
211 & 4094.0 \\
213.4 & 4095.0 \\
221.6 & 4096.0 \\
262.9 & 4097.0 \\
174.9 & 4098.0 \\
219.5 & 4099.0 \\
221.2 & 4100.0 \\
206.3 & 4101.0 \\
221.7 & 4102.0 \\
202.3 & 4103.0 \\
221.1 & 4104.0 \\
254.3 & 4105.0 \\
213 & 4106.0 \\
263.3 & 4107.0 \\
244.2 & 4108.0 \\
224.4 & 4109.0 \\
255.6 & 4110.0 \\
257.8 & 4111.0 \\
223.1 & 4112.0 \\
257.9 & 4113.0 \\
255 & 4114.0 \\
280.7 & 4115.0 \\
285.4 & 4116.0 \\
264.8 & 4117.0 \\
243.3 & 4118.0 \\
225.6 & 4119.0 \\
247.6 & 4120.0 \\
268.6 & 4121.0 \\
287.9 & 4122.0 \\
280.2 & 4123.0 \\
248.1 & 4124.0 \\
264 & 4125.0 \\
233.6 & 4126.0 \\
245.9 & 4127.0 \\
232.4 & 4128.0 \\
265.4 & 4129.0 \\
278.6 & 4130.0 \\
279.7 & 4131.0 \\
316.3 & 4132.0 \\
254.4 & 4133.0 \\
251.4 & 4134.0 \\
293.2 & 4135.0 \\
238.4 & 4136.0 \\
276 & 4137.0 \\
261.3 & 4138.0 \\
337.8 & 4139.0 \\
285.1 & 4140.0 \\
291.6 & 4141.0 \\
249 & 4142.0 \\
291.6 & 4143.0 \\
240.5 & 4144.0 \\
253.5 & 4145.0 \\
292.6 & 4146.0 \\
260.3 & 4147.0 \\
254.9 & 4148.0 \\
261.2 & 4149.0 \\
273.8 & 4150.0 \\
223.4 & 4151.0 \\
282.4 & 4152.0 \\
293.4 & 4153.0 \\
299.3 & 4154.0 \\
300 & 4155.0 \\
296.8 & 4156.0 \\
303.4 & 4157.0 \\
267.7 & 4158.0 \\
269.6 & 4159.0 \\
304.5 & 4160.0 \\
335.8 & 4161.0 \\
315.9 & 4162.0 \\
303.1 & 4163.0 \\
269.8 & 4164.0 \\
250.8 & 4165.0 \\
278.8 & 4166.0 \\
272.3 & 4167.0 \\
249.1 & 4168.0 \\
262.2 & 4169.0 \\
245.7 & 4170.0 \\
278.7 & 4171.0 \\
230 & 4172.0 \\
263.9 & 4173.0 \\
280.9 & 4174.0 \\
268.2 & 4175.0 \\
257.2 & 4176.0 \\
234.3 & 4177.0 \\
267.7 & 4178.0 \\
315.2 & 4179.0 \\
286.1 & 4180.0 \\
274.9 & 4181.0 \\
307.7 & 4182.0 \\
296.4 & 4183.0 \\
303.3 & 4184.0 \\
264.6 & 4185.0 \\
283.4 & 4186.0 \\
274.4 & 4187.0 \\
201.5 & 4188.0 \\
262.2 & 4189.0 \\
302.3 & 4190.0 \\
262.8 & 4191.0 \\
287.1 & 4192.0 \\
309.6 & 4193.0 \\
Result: 2.7 Angstrom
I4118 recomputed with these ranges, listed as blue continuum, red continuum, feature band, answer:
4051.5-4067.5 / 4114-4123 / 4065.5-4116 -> 3.7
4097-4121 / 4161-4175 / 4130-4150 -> -1.4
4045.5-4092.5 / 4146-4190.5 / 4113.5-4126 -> 0.6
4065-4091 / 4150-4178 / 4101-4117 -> 1.4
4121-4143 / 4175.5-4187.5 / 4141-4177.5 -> 0.4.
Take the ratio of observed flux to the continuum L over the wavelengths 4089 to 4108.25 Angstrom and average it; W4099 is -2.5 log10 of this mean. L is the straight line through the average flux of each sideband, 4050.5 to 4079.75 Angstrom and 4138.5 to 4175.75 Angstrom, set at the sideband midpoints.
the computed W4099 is 0.18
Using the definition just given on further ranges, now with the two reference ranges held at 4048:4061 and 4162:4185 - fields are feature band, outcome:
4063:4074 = 0.03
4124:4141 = 0.03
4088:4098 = 0.16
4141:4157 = 0.01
